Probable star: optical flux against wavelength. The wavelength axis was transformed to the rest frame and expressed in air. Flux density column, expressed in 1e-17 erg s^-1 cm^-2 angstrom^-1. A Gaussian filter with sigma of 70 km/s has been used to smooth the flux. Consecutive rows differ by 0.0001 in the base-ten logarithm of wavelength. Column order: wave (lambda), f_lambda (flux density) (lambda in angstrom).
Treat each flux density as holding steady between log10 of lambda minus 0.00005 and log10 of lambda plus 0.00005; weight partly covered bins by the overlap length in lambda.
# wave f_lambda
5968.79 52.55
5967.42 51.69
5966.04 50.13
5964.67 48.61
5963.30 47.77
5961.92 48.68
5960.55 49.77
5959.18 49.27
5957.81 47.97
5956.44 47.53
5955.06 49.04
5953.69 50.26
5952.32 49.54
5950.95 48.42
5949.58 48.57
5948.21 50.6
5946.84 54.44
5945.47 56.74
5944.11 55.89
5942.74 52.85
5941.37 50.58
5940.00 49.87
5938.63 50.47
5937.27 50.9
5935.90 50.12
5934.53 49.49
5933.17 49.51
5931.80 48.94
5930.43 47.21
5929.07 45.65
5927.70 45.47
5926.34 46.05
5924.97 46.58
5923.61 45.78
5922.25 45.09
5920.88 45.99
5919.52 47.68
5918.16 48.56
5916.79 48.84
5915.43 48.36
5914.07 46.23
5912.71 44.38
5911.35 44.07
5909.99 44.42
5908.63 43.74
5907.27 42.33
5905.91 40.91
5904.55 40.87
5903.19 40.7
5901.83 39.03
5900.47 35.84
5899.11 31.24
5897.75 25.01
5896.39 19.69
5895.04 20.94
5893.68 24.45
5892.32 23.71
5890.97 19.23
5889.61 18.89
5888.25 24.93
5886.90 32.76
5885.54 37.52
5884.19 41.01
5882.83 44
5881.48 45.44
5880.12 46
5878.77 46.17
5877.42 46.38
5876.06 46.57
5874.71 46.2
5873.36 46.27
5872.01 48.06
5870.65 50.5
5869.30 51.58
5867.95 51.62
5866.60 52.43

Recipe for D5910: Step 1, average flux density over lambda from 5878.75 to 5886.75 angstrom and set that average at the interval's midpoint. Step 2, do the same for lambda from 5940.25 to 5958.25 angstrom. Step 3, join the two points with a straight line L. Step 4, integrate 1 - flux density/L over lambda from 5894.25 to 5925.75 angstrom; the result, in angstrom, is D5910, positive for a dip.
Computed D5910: 3.70 angstrom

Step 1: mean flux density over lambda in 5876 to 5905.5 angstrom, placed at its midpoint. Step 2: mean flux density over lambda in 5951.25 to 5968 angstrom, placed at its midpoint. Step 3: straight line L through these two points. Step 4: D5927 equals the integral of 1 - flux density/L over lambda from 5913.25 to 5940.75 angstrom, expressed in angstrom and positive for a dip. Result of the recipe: -3.9 angstrom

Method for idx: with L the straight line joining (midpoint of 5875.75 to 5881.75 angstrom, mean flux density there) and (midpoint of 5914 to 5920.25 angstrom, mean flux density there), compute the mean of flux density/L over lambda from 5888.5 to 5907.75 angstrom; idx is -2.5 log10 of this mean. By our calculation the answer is 0.49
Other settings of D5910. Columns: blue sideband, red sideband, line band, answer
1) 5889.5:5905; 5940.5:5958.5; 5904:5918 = -4.2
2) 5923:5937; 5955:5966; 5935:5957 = -1.3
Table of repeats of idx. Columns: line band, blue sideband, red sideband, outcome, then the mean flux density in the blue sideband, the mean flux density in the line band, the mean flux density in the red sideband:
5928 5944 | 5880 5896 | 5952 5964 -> -0.15 mag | 30.8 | 49.7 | 48.8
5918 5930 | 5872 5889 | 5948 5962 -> 0.00 mag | 42.1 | 46.3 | 49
